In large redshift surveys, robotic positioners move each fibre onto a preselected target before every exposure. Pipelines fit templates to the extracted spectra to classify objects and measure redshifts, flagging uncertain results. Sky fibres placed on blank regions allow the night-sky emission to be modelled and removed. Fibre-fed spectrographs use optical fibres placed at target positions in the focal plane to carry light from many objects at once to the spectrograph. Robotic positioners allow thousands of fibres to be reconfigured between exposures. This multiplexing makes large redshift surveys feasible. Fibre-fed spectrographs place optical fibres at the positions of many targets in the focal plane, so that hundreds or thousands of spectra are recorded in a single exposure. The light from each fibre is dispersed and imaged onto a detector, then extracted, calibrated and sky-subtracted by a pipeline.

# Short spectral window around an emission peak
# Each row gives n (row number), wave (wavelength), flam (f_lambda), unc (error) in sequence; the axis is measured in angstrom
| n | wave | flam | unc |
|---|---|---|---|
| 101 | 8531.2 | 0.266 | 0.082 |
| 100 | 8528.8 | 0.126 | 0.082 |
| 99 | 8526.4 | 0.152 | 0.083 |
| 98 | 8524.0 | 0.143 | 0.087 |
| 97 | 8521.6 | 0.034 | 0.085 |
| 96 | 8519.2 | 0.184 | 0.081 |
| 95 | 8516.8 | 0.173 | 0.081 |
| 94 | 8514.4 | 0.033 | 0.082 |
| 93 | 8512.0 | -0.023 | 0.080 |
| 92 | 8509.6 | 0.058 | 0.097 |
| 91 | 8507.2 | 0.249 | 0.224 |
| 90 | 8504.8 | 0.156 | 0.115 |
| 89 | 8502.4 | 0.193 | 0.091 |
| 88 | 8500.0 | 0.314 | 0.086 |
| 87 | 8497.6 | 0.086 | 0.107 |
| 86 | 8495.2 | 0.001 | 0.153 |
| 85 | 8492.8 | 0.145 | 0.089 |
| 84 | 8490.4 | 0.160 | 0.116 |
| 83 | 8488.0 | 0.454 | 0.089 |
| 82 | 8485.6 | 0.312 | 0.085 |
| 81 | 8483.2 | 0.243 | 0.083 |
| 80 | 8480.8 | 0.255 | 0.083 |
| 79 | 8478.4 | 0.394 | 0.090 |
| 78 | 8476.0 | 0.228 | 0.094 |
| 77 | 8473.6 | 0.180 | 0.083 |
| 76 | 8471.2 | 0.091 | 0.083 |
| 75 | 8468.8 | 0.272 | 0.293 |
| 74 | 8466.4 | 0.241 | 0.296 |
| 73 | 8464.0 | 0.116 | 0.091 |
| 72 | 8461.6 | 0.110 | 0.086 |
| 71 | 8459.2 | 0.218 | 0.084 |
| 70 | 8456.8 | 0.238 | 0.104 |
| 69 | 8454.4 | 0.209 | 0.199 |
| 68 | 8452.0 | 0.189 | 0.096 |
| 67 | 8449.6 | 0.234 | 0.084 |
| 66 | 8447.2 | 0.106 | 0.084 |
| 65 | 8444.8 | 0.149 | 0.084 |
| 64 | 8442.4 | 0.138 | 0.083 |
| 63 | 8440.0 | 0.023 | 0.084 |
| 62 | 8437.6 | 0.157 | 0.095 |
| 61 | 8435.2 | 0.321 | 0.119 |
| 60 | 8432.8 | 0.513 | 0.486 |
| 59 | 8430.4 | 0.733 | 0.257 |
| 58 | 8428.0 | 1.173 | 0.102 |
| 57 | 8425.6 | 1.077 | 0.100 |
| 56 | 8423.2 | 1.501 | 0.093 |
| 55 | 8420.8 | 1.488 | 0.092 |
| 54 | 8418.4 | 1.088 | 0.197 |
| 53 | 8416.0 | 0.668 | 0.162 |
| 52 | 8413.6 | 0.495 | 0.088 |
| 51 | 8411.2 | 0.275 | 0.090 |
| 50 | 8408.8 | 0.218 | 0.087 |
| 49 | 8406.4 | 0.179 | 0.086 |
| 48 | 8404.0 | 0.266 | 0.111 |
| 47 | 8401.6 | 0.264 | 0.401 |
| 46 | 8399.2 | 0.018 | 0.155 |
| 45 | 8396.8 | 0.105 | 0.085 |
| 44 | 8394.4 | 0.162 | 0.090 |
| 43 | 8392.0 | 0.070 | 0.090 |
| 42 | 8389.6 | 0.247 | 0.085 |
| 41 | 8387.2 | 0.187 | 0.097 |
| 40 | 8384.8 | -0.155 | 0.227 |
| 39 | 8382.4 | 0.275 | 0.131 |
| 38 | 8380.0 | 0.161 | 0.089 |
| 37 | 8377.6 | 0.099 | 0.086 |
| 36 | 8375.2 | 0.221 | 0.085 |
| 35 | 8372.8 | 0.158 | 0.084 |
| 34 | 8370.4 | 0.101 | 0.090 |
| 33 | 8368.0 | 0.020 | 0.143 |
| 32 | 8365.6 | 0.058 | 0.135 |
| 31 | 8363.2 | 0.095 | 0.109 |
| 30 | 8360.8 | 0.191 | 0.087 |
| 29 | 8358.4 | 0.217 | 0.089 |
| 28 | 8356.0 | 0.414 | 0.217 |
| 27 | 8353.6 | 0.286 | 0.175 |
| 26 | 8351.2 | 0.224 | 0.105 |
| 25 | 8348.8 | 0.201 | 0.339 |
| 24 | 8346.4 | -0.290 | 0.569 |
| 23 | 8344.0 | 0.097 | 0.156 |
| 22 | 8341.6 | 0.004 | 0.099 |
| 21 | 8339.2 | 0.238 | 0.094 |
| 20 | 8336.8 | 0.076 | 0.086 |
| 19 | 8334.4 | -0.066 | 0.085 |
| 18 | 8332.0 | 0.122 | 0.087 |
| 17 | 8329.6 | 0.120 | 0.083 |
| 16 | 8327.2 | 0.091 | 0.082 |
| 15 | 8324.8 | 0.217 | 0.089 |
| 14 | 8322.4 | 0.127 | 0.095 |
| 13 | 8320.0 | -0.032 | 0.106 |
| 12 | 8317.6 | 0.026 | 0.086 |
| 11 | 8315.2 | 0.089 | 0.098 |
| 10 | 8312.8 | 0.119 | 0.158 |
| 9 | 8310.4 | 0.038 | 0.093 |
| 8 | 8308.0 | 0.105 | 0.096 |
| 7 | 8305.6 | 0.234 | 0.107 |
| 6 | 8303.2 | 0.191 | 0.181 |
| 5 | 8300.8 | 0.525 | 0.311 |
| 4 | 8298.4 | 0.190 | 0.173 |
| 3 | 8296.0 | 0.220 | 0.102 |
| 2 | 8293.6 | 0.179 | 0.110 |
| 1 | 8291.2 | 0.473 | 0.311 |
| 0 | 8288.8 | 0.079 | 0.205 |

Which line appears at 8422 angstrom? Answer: [O II]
